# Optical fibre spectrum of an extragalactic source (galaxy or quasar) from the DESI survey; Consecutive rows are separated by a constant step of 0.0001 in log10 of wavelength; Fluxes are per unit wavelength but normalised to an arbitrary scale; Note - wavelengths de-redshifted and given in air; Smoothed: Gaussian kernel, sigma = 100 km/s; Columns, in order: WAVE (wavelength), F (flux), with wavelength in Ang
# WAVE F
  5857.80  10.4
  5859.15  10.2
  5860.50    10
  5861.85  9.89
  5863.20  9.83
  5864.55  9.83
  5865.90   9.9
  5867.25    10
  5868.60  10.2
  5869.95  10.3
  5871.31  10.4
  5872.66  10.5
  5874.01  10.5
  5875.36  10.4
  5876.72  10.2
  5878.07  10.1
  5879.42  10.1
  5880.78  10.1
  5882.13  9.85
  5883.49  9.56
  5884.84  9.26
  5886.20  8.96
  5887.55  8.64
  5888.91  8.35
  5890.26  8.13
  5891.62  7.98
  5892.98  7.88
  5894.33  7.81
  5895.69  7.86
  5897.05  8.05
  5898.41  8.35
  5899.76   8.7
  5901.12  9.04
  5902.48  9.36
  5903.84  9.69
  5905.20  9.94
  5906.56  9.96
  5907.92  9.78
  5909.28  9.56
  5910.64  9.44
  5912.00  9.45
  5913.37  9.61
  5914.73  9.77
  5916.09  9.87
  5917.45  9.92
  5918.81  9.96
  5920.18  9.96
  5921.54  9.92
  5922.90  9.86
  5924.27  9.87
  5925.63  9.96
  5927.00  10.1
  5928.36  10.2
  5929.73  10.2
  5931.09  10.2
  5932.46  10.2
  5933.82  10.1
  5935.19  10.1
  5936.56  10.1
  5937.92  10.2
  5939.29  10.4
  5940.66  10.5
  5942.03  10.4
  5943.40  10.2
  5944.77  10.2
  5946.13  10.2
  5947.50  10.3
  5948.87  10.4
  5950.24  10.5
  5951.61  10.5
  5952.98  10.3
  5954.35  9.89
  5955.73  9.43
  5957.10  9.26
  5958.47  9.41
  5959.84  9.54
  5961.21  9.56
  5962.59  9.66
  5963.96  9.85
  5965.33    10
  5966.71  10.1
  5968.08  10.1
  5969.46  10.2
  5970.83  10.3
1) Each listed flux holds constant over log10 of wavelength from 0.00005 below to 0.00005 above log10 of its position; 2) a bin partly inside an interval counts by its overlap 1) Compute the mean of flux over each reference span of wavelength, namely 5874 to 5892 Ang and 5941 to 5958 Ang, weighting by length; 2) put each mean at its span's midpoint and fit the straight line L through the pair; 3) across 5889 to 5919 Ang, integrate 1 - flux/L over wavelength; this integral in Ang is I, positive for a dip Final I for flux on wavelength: 1.8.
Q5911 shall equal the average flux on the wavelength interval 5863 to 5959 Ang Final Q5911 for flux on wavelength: 9.72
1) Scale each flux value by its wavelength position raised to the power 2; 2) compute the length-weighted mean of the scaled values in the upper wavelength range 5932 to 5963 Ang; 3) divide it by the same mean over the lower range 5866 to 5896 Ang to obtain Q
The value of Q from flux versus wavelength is 1.09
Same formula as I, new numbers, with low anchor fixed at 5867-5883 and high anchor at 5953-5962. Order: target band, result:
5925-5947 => -1.1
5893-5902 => 1.6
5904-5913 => 0.2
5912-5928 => 0.0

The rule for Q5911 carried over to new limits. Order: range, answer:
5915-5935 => 10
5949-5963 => 9.83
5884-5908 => 8.75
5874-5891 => 9.51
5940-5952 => 10.4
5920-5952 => 10.2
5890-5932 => 9.38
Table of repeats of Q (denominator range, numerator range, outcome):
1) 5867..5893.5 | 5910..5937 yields 1.05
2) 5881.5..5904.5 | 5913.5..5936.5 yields 1.17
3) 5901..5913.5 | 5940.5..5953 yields 1.09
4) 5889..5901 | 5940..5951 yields 1.29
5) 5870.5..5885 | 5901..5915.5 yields 0.96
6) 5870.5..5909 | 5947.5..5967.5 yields 1.09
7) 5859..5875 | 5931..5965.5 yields 1.02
